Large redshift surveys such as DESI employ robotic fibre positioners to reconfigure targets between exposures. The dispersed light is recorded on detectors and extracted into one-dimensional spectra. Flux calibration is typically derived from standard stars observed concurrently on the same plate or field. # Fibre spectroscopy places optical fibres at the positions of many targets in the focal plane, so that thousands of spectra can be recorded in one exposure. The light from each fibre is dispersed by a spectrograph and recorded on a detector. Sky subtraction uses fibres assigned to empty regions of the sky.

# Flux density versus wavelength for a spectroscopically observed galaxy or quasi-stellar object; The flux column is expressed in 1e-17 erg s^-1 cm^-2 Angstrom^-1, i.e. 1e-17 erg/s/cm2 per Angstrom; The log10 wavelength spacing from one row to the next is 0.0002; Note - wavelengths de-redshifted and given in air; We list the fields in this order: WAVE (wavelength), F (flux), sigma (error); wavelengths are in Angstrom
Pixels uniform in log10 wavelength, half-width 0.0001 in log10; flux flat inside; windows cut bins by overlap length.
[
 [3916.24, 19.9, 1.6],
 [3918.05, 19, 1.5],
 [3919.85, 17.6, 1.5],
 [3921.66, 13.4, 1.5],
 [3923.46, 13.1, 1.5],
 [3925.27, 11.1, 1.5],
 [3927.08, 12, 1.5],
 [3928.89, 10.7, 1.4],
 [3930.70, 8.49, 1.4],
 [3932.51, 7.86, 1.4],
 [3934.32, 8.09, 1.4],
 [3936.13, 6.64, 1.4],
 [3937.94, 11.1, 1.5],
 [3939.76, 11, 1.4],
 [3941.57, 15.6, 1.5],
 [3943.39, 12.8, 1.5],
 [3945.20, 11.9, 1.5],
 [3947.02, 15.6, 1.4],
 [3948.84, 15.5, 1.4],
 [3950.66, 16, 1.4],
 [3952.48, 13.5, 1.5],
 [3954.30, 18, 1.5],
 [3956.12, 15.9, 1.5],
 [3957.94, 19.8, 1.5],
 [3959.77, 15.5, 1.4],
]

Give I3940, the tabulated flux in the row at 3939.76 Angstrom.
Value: 11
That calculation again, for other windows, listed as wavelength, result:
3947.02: 15.6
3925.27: 11.1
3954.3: 18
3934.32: 8.09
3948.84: 15.5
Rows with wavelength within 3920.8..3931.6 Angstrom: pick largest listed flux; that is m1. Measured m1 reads 13.4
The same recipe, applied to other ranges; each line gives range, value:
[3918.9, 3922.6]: 17.6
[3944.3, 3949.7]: 15.6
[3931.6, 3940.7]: 11.1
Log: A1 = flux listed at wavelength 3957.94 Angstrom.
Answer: 19.8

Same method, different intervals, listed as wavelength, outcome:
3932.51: 7.86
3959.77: 15.5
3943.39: 12.8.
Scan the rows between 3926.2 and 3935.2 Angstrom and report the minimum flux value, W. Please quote 7.86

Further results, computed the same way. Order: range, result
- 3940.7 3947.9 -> 11.9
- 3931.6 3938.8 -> 6.64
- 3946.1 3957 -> 13.5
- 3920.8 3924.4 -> 13.1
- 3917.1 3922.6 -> 13.4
